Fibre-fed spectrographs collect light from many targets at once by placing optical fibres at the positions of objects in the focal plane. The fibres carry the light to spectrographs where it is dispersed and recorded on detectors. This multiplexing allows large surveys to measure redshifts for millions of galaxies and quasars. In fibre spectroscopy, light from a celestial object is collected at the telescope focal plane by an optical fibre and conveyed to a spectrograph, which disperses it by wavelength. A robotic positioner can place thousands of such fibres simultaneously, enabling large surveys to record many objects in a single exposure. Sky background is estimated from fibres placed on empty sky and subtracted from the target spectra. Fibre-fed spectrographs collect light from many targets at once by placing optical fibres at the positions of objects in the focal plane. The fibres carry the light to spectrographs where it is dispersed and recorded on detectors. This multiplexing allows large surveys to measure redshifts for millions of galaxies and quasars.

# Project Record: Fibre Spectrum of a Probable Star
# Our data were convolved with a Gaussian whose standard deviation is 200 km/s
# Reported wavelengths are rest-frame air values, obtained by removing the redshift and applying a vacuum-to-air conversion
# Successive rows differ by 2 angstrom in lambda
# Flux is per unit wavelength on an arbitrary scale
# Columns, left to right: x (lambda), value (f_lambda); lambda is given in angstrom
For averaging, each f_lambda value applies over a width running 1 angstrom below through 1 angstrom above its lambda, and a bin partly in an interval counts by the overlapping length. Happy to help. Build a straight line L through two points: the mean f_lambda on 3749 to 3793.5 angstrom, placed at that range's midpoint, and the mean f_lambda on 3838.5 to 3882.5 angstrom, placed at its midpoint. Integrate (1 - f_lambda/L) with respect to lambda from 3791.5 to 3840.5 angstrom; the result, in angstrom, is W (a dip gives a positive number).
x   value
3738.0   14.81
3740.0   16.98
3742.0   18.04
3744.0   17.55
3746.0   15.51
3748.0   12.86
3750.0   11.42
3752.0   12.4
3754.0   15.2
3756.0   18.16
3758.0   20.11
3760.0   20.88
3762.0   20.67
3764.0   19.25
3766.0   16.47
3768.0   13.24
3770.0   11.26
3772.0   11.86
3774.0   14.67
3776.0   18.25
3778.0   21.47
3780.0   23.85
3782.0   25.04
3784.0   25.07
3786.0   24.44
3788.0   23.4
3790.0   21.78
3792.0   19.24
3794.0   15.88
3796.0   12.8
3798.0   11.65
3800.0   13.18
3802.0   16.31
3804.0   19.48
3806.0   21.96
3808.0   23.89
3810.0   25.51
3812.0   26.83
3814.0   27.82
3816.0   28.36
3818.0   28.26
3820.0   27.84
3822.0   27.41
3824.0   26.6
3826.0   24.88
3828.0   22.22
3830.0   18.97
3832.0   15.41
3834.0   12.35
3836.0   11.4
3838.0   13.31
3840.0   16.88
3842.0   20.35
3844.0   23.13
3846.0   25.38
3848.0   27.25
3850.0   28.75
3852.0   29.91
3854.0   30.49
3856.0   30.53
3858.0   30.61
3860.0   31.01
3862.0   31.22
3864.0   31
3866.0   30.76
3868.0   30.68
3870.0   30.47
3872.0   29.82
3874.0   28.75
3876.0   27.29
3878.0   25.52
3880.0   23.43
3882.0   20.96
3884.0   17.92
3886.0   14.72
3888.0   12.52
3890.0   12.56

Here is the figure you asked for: 5.4 angstrom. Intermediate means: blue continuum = 18.5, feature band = 20.4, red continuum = 27.4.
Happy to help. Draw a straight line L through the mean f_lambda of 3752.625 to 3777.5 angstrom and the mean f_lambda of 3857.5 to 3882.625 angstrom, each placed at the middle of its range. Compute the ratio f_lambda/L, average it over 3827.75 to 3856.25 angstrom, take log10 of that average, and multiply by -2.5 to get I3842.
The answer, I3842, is 0.19 mag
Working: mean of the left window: 16.7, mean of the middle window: 21.5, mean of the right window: 28.7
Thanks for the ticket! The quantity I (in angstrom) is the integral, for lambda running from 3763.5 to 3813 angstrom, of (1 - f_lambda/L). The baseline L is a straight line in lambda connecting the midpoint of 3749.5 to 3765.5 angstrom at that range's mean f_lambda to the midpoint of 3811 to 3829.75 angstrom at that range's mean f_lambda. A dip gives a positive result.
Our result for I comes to 6.19 angstrom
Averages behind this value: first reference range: 17.4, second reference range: 26.4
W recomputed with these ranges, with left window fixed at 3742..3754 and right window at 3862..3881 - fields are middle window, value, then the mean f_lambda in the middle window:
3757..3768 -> -2.0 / 18.9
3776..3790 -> -3.7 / 23.3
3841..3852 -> 0.2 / 25.4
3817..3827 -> -1.7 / 27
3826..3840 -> 4.5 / 16.4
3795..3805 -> 2.8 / 14.7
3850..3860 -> -1.3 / 30.3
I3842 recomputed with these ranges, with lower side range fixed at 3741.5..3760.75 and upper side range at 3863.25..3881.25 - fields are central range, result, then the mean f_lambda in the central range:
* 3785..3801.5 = 0.14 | 17.8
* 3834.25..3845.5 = 0.43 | 17.1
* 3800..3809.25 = 0.10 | 19.8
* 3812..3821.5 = -0.22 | 27.9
